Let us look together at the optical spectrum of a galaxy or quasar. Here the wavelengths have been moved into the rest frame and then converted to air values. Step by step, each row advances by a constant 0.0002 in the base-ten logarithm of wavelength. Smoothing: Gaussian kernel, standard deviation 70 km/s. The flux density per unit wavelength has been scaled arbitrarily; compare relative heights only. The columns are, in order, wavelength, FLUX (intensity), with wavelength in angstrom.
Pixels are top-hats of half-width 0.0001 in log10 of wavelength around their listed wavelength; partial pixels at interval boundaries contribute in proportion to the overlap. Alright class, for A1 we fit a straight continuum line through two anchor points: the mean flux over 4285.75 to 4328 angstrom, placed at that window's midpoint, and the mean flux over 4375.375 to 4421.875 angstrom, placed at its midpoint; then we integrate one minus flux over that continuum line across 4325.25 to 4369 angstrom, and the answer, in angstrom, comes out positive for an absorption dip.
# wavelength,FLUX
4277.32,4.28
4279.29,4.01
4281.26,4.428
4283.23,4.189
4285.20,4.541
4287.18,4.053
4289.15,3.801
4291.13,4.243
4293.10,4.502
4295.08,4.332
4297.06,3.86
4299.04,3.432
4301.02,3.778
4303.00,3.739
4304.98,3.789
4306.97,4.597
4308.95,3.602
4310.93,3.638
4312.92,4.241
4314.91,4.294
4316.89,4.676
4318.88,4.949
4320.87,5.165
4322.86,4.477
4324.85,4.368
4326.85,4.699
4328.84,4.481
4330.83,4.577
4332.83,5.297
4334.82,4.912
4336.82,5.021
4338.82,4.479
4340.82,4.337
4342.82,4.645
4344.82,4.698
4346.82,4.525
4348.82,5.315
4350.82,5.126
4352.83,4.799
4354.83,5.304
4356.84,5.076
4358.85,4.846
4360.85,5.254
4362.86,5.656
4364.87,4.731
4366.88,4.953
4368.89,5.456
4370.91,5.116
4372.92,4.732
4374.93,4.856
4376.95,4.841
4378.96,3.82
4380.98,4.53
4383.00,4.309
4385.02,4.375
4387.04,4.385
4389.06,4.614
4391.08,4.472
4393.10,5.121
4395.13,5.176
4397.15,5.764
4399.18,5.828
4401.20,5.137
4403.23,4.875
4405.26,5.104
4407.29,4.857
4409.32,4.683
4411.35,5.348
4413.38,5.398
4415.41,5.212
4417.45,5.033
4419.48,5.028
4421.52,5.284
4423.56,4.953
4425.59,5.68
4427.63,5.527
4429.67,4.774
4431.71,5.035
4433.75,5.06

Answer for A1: -3.68 angstrom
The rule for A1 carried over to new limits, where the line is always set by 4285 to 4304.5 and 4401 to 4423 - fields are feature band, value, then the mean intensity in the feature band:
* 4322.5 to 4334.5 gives -1.0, 4.67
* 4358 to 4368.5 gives -1.1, 5.12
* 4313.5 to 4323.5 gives -1.1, 4.7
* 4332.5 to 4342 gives -0.8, 4.77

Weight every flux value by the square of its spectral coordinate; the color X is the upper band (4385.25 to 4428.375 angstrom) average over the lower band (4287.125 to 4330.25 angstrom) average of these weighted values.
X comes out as 1.26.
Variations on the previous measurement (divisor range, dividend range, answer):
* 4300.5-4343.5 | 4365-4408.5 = 1.13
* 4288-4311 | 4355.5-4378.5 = 1.31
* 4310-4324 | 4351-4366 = 1.16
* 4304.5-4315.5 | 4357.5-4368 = 1.30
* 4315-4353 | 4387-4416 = 1.10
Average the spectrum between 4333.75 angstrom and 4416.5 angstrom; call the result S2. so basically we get 4.92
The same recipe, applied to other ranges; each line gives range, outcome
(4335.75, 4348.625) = 4.66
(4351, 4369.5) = 5.11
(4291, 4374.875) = 4.62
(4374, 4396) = 4.59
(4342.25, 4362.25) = 4.98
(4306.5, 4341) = 4.55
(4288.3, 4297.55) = 4.17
